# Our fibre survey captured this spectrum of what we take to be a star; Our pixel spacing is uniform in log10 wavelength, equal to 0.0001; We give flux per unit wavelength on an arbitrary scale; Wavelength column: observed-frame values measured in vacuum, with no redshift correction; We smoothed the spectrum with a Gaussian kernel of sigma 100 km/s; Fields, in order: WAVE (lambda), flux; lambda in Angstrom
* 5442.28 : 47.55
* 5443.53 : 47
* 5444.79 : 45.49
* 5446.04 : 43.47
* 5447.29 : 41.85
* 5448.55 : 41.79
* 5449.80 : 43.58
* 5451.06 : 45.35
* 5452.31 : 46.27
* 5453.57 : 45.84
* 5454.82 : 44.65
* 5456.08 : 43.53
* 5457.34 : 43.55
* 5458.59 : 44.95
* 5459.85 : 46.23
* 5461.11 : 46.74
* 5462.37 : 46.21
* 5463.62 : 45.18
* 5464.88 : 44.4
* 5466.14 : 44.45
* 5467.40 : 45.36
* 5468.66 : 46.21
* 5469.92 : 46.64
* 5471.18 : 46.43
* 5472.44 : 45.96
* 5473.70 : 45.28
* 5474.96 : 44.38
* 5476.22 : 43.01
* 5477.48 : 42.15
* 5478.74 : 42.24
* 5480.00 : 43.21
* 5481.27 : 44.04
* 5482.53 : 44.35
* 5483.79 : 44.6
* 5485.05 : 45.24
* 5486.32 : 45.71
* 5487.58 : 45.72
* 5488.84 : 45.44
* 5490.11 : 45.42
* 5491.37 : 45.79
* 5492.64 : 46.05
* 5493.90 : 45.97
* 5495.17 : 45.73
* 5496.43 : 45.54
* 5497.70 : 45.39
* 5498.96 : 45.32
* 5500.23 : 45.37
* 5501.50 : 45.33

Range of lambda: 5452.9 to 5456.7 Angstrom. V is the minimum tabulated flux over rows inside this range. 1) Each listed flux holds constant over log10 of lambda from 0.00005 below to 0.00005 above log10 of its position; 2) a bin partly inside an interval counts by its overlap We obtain 43.53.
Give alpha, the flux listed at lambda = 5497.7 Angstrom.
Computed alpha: 45.39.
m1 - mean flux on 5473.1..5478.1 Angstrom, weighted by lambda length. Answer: 43.7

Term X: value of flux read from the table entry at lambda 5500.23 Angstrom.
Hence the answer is 45.37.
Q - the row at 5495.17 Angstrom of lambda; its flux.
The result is 45.73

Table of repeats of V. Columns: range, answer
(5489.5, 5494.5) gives 45.42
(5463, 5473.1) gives 44.4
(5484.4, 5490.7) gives 45.24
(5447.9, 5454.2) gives 41.79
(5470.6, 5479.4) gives 42.15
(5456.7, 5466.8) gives 43.55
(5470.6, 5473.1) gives 45.96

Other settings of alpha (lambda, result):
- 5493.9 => 45.97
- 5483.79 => 44.6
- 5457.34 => 43.55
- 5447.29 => 41.85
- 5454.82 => 44.65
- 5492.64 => 46.05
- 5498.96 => 45.32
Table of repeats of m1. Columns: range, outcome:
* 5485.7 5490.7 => 45.6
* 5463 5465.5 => 44.8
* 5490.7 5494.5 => 46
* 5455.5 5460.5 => 44.6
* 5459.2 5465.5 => 45.7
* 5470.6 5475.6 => 45.5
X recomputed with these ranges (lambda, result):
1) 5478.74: 42.24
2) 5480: 43.21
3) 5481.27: 44.04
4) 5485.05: 45.24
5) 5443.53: 47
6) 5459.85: 46.23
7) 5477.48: 42.15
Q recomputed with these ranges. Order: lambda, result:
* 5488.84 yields 45.44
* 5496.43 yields 45.54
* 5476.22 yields 43.01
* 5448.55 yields 41.79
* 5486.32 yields 45.71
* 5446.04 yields 43.47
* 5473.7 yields 45.28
